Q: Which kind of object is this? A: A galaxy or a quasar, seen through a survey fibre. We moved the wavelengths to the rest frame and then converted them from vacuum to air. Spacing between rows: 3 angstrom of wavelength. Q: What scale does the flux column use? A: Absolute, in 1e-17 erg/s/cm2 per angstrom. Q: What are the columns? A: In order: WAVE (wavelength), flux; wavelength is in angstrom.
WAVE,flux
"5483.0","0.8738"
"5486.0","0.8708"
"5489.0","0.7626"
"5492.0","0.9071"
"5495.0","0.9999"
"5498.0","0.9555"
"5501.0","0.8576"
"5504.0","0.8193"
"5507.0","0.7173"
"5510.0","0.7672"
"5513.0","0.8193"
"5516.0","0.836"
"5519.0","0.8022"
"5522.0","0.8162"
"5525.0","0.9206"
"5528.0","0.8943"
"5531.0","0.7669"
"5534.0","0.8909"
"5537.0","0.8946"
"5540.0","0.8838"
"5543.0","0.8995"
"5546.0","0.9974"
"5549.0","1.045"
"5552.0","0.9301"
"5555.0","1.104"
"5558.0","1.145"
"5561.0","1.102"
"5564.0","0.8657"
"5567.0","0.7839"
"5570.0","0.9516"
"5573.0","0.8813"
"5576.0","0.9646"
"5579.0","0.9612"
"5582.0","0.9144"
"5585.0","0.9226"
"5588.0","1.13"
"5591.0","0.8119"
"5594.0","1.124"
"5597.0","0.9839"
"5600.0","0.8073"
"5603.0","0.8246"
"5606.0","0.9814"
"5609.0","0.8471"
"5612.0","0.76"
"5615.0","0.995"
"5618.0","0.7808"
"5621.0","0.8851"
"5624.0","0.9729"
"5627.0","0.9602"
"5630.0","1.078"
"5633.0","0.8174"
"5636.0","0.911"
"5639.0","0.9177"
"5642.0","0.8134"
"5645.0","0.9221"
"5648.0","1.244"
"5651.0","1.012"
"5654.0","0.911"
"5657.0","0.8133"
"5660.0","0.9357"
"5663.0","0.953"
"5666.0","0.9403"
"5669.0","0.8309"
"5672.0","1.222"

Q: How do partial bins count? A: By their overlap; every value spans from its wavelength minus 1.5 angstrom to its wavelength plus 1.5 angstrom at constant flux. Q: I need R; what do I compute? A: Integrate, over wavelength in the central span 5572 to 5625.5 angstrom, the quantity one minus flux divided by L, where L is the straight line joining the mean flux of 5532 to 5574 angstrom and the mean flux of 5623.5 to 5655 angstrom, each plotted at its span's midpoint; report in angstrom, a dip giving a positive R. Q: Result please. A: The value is 2.10 angstrom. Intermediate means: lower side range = 0.954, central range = 0.92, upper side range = 0.96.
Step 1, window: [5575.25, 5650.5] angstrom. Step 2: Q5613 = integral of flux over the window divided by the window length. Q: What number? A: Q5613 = 0.934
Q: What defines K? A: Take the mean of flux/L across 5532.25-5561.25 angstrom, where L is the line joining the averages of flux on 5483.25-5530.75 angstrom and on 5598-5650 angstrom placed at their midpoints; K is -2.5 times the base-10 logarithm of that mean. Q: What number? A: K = -0.13 mag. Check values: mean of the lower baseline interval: 0.848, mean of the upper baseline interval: 0.914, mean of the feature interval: 0.982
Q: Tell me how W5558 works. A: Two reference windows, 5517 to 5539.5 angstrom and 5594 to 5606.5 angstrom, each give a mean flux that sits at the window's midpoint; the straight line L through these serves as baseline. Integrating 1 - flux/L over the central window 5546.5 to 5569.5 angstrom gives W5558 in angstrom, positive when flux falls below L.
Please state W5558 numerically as -2.9 angstrom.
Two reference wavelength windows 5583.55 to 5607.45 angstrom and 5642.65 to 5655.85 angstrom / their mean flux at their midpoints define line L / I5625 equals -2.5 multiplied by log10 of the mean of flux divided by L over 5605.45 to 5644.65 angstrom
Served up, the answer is 0.09 mag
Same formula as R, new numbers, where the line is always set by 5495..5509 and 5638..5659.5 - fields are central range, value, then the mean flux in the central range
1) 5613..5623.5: 0.4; 0.889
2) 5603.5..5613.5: 0.7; 0.859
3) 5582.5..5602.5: -0.9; 0.954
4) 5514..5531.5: 0.5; 0.843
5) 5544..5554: -1.2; 0.992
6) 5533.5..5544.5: -0.2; 0.892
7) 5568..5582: -0.5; 0.931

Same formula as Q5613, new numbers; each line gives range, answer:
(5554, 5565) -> 1.06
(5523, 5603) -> 0.942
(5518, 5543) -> 0.862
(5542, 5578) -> 0.973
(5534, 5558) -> 0.972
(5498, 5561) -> 0.897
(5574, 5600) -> 0.965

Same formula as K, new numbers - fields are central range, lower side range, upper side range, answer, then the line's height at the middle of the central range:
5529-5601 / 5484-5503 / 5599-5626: -0.08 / 0.881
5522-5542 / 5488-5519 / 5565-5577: -0.01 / 0.864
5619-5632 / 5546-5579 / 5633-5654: 0.00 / 0.96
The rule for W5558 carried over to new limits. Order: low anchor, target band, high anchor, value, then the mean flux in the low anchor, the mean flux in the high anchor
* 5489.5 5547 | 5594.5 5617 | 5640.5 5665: 0.63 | 0.863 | 0.95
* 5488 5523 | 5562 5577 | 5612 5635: -0.22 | 0.84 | 0.916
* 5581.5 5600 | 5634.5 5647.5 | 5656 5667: 0.16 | 0.971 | 0.914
